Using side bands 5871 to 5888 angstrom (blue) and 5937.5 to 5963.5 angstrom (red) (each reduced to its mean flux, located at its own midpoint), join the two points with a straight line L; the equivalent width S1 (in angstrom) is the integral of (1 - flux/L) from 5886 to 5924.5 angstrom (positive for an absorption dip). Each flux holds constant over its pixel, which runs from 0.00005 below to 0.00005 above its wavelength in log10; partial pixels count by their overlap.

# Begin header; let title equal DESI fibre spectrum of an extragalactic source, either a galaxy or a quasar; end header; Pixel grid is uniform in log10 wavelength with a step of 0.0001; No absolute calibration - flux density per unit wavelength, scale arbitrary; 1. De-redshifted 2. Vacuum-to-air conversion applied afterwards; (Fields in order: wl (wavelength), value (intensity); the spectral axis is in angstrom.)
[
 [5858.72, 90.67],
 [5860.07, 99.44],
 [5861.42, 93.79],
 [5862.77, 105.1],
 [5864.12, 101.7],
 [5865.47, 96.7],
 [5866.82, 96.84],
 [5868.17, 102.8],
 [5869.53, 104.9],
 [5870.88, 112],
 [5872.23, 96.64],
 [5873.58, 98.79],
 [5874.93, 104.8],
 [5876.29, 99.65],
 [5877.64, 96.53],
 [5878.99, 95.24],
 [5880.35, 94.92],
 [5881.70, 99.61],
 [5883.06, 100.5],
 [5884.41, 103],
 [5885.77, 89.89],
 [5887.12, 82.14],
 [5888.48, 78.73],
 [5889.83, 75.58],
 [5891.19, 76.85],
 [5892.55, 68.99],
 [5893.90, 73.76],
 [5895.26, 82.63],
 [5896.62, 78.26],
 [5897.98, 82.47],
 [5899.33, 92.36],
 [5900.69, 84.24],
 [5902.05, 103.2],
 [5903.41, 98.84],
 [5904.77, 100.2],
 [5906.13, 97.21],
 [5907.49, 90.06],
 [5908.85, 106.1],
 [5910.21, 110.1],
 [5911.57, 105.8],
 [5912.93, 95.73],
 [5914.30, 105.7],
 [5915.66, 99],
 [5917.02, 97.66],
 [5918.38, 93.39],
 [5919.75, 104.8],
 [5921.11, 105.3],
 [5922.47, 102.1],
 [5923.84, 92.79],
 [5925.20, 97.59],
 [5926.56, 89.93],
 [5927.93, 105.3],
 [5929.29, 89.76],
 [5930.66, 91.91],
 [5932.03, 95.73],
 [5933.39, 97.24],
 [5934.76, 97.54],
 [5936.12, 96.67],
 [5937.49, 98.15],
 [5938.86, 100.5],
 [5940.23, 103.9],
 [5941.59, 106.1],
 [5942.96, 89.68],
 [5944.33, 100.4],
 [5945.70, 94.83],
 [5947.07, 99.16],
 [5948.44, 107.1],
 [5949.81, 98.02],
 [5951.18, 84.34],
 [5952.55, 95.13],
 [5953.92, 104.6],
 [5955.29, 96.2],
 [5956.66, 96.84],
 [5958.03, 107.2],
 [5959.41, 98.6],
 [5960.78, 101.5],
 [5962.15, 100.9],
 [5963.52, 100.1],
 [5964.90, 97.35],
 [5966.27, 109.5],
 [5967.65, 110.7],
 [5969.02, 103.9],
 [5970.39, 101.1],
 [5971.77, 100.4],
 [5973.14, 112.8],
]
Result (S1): 2.2 angstrom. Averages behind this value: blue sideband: 97.1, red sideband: 99.2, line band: 92.3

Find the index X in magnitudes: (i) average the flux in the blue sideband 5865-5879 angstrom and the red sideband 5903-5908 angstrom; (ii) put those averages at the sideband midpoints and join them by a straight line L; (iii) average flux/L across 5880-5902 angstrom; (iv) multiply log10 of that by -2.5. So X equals 0.15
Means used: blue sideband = 101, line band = 85.6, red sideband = 96.7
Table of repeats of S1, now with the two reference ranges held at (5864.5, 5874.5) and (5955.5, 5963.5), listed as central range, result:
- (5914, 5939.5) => 0.8 angstrom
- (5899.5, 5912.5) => 0.2 angstrom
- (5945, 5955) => 0.3 angstrom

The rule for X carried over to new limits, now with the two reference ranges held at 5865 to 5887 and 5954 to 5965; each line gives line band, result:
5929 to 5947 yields 0.03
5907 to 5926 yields -0.01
